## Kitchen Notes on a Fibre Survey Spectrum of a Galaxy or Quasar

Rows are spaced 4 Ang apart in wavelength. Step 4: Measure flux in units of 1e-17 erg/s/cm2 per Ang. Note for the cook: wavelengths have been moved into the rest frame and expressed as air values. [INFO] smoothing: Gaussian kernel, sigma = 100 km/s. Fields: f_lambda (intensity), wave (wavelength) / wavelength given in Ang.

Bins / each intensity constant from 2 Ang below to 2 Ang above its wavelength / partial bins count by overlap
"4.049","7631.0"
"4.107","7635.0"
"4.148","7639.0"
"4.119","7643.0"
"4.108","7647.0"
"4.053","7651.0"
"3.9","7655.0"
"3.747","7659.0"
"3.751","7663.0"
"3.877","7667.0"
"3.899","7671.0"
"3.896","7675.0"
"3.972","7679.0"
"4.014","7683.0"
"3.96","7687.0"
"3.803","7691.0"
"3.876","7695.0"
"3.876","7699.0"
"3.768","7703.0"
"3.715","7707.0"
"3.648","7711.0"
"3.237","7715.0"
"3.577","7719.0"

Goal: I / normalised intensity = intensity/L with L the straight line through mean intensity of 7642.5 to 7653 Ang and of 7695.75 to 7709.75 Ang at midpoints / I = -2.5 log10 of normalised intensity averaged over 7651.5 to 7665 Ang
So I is 0.06 mag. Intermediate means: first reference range 4.09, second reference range 3.79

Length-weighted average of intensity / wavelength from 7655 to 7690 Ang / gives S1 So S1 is 3.89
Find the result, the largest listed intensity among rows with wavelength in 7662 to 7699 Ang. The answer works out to 4.014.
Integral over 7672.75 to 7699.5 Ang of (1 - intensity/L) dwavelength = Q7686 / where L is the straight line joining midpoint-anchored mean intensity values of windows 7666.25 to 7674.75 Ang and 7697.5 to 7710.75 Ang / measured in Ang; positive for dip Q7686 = -0.6 Ang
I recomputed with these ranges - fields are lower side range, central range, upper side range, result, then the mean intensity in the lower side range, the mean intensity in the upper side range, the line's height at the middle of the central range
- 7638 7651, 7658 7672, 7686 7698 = 0.053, 4.11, 3.87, 4.01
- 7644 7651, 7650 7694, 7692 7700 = 0.023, 4.09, 3.87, 3.98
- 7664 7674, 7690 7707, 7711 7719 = -0.068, 3.88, 3.42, 3.59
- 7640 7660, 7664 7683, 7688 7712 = -0.002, 4.01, 3.79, 3.91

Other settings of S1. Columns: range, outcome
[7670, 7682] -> 3.93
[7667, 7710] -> 3.87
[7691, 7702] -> 3.85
